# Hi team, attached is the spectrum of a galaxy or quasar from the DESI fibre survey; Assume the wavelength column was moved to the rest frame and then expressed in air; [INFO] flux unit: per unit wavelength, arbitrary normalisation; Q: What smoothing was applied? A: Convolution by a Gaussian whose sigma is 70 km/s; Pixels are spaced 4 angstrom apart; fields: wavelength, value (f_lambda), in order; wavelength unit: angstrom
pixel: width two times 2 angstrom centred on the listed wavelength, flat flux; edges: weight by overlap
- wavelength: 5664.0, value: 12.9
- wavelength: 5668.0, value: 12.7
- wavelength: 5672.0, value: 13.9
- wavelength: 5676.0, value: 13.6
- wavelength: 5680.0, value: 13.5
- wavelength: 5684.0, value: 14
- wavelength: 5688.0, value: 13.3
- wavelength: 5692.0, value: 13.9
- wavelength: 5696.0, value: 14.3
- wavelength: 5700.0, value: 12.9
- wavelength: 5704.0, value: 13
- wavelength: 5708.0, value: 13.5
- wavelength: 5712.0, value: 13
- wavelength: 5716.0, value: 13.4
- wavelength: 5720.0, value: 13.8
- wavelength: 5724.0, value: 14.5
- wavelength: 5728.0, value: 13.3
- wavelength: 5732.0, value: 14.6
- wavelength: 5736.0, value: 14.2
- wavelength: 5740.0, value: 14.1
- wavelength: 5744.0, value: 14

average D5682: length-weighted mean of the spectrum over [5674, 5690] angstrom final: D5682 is 13.6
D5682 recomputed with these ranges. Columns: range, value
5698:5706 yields 12.9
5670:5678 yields 13.8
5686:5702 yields 13.6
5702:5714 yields 13.2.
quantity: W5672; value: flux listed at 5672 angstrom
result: 13.9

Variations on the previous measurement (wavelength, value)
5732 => 14.6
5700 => 12.9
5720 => 13.8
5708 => 13.5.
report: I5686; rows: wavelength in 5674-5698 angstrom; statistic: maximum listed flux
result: 14.3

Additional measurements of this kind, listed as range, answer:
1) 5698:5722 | 13.8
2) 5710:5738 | 14.6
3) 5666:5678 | 13.9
